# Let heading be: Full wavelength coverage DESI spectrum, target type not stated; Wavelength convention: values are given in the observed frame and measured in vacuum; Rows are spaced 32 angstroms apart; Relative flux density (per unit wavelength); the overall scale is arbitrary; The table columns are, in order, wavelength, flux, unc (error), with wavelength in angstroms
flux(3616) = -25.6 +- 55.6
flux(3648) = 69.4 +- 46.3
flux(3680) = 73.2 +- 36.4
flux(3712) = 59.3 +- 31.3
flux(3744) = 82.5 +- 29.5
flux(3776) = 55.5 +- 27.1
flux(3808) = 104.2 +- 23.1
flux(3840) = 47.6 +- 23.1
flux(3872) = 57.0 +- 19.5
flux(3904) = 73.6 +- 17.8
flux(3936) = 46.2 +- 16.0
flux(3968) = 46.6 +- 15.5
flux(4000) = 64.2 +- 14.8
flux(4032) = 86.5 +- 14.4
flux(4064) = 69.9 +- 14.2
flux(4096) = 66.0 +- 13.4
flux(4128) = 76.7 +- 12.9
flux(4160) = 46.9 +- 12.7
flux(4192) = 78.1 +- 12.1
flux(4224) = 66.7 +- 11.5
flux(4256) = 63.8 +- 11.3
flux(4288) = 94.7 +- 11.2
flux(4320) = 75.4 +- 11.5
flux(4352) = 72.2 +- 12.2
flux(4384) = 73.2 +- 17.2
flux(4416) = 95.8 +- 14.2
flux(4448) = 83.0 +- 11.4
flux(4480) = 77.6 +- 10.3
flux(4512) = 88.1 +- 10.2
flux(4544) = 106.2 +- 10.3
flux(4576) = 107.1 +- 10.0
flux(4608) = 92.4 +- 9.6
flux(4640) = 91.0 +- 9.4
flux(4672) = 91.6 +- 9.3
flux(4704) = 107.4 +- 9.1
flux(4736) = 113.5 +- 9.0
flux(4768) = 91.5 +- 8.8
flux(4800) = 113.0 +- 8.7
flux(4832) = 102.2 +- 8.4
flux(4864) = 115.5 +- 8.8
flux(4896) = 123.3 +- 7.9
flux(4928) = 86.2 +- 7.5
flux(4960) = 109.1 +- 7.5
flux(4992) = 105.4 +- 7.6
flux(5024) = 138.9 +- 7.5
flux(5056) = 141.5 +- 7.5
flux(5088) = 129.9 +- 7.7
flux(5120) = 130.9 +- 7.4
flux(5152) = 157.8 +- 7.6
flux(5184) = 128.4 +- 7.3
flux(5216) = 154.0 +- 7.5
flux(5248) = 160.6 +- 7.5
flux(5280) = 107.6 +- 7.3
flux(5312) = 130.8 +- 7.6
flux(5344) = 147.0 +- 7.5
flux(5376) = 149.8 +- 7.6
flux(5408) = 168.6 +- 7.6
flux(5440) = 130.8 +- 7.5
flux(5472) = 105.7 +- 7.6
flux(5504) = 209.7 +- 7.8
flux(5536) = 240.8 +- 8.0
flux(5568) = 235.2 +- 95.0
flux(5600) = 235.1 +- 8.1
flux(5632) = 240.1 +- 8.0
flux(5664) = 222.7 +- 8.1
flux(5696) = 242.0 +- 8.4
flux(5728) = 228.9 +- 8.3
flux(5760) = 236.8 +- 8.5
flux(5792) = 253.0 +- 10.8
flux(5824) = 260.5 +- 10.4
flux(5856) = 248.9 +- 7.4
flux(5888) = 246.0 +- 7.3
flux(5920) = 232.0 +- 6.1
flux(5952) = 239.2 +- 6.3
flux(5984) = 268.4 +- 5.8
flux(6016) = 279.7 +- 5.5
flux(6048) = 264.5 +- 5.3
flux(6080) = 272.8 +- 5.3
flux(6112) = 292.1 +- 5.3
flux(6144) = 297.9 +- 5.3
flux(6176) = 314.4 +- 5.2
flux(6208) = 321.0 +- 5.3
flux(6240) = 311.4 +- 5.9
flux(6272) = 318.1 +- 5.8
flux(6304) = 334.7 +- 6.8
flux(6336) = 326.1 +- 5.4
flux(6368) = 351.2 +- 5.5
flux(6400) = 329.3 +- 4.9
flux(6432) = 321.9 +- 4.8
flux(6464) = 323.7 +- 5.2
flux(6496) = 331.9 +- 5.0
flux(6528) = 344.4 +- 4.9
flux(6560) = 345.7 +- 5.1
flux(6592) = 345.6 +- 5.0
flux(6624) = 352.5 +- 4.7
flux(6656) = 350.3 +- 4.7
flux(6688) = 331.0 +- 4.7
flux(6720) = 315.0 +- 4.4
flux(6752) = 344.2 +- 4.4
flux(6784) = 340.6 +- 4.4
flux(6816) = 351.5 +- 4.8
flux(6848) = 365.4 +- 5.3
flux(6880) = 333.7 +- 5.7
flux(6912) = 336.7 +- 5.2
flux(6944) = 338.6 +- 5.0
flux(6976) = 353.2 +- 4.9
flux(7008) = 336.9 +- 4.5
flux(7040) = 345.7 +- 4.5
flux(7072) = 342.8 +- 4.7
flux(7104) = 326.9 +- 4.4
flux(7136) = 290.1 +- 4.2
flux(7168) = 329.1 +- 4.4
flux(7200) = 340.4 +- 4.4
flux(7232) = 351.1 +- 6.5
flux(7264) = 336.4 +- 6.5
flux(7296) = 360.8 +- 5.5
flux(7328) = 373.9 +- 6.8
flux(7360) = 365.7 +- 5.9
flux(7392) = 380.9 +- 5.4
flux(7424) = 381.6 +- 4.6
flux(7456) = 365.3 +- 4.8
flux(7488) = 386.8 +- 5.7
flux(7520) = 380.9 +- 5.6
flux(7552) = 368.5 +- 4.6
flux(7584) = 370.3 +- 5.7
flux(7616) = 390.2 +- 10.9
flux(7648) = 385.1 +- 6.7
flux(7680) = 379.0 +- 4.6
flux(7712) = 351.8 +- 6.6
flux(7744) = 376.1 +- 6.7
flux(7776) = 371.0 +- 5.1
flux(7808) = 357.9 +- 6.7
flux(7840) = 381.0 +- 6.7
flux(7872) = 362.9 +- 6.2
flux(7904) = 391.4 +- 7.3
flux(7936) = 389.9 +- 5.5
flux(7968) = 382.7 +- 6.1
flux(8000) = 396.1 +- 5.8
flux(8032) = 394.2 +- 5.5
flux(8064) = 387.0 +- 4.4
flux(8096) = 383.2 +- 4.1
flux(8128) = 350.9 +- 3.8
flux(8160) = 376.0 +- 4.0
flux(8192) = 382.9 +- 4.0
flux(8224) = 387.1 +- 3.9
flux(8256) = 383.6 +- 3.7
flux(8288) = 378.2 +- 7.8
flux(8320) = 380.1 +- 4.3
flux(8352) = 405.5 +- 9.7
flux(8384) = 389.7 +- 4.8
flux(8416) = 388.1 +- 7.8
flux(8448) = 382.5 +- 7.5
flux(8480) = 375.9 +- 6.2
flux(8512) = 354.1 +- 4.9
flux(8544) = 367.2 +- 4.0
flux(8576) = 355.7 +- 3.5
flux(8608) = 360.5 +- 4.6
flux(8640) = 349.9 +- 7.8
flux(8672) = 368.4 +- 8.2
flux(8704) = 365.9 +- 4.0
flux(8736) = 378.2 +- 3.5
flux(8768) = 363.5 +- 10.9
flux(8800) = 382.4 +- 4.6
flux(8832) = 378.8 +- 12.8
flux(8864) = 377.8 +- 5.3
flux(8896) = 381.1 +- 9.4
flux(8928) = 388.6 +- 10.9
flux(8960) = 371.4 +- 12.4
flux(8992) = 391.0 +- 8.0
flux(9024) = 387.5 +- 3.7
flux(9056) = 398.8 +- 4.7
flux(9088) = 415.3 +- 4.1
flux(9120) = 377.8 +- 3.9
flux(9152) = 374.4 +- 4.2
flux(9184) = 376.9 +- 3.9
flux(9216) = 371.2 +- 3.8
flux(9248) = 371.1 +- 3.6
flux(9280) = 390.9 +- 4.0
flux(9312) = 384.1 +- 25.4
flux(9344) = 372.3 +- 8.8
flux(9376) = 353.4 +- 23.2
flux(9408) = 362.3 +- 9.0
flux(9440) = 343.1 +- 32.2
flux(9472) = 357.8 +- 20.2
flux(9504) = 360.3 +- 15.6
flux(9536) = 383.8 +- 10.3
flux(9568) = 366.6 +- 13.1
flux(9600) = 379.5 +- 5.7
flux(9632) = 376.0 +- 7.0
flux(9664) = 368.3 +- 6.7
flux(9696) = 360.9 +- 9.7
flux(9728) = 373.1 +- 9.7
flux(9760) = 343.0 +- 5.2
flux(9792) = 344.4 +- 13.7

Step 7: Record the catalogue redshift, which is 0.38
